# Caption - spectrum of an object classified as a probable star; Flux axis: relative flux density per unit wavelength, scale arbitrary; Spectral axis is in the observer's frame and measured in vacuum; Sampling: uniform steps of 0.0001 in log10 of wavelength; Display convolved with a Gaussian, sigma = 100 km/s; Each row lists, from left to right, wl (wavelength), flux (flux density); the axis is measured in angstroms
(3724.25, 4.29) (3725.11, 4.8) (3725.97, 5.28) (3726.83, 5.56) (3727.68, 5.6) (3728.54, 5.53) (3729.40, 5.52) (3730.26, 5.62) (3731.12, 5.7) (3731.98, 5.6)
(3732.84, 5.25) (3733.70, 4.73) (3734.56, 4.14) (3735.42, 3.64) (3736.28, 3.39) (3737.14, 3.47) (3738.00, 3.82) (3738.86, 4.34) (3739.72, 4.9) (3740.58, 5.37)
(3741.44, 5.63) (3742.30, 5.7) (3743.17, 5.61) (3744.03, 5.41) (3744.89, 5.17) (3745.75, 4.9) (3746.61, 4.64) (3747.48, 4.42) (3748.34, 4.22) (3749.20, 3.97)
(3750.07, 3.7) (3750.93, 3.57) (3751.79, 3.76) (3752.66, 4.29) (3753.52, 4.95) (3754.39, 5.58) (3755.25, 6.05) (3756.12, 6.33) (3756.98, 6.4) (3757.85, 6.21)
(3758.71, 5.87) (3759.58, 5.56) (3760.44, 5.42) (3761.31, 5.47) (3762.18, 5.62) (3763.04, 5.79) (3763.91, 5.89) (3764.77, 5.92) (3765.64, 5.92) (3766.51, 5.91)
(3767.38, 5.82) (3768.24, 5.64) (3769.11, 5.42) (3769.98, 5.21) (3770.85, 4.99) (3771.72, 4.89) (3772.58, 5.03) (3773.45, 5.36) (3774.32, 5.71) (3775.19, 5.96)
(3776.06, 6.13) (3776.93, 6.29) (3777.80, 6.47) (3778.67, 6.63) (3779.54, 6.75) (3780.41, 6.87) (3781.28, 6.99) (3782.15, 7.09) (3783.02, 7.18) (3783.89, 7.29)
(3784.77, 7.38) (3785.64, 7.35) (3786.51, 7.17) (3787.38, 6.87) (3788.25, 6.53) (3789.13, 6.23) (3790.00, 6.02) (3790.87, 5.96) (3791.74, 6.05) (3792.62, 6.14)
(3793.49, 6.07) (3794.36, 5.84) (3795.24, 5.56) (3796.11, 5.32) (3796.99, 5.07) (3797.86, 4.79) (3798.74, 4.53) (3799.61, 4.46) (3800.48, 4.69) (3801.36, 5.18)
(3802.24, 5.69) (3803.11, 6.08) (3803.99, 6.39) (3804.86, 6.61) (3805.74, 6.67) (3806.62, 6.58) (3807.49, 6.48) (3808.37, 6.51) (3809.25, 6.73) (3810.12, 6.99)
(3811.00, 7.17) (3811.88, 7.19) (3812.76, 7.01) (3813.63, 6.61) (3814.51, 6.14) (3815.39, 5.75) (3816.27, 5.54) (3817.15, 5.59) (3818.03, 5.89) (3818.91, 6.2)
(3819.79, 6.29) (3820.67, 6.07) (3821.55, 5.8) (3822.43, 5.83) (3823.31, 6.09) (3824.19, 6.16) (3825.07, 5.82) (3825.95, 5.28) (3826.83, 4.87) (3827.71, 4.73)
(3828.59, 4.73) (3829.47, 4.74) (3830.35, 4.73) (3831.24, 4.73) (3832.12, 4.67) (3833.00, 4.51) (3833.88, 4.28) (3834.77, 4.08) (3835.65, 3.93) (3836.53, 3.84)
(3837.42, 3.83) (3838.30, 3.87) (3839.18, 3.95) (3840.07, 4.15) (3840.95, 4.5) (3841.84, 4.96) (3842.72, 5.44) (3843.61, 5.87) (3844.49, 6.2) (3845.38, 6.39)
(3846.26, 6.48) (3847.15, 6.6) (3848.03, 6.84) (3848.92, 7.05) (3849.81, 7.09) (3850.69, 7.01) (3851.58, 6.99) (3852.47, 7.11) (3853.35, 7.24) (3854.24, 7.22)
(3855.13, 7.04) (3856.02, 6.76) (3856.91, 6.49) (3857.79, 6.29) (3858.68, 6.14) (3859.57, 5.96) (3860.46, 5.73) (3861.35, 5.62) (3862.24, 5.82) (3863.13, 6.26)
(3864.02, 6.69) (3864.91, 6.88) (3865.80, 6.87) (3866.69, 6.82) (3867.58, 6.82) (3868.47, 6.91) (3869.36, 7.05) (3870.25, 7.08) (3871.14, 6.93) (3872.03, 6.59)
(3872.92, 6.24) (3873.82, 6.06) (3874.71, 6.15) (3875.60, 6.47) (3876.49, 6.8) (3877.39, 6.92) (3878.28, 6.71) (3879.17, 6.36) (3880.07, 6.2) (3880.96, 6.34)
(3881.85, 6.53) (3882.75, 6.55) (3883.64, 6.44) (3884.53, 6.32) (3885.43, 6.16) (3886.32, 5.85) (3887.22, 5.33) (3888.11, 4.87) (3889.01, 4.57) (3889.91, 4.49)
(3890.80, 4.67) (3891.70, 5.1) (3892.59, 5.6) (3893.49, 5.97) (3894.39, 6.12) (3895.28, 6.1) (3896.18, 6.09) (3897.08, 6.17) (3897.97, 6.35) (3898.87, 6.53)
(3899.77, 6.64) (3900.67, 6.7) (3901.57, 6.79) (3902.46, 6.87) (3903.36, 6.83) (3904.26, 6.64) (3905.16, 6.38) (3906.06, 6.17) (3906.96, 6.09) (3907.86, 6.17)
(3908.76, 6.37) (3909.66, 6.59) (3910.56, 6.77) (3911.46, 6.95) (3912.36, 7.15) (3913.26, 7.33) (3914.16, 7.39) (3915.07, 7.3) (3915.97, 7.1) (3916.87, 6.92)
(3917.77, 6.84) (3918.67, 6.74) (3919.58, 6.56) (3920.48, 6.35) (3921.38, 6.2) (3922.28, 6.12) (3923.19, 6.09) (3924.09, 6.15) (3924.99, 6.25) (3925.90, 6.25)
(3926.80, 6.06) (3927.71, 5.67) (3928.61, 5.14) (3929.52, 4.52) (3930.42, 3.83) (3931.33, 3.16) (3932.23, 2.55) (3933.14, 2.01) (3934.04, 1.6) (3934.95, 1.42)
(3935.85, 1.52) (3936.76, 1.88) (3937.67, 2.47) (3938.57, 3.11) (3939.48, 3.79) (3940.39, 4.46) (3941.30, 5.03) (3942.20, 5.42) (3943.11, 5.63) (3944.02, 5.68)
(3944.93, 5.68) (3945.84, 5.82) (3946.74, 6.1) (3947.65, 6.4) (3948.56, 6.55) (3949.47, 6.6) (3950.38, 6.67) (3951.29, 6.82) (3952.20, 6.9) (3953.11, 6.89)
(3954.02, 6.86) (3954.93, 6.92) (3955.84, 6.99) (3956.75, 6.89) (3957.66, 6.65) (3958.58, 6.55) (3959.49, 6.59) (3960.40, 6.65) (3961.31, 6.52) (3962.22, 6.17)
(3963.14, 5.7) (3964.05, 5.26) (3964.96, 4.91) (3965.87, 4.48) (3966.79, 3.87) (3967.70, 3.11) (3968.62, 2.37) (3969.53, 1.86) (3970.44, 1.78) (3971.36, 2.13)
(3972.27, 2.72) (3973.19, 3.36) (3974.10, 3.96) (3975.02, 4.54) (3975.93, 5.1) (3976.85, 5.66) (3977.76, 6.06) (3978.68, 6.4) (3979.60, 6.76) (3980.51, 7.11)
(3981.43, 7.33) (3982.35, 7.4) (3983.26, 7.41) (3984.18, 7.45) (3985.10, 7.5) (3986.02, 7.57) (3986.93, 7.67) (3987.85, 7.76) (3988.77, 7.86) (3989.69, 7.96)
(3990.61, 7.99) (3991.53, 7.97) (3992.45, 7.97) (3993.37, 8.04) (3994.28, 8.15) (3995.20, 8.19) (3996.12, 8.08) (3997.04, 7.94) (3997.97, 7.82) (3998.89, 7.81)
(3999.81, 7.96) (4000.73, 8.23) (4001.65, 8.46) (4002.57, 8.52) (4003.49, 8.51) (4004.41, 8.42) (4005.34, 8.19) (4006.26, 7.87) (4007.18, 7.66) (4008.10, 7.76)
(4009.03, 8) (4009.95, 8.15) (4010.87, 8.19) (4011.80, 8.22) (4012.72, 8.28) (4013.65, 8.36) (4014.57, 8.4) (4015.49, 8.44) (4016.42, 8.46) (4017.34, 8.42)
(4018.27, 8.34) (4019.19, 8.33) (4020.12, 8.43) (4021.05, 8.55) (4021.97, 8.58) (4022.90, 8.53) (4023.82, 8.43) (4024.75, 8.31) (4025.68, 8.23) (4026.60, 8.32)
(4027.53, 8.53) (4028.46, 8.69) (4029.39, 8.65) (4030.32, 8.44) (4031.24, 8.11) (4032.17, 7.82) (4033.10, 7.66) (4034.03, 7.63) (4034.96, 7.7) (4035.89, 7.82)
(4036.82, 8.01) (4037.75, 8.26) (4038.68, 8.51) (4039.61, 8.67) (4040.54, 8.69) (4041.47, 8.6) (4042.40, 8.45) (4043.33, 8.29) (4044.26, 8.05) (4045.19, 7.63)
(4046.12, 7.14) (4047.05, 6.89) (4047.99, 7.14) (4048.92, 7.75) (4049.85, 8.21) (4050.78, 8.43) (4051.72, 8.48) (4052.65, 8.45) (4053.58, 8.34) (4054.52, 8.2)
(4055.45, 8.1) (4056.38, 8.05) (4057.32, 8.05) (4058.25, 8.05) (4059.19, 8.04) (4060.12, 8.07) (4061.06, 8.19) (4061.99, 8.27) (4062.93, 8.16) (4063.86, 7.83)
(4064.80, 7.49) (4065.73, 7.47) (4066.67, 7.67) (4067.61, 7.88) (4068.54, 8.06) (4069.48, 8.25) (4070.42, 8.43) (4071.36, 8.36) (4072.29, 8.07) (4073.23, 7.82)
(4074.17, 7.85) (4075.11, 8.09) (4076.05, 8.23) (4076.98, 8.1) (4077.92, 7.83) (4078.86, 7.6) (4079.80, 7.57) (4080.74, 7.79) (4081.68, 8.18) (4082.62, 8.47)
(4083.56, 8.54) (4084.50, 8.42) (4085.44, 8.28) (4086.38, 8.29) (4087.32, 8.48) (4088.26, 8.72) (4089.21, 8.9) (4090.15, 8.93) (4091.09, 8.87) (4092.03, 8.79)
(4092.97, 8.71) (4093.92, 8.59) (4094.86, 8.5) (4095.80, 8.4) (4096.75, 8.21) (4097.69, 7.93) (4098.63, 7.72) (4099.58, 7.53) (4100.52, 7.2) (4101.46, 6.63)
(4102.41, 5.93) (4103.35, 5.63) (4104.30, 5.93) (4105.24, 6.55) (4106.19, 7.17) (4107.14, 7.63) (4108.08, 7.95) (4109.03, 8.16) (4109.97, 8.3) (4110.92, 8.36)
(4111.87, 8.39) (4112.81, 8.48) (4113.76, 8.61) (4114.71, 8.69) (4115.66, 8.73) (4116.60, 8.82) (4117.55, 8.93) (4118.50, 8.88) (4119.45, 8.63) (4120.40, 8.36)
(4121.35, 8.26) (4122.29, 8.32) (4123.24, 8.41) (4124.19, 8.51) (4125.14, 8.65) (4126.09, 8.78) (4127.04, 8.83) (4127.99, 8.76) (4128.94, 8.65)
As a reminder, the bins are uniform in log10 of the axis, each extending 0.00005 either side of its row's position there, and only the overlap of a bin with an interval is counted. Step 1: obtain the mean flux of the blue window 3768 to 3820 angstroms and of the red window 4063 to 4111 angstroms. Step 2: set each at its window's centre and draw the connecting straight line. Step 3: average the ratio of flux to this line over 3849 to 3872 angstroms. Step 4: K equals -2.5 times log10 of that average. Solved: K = -0.02 mag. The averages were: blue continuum 6.12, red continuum 7.93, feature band 6.68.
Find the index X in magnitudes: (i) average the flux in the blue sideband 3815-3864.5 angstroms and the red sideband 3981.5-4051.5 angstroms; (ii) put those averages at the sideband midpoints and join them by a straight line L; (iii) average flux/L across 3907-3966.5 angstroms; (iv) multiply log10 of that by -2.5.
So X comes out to 0.23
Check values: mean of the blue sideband 5.68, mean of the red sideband 8.09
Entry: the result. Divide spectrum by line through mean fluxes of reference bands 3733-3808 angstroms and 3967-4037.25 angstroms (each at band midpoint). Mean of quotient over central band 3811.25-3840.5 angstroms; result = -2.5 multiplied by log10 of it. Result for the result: 0.14 mag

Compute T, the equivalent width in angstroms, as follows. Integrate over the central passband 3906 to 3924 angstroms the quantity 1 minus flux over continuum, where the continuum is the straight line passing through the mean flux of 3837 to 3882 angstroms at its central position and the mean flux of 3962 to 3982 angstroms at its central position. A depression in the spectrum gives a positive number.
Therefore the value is -4.0 angstroms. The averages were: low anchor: 6.28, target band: 6.66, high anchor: 4.57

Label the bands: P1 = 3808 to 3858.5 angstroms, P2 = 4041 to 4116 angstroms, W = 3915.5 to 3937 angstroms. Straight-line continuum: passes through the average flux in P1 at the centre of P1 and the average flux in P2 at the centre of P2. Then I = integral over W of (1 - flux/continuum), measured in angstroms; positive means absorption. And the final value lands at 5.6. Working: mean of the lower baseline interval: 5.79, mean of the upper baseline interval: 8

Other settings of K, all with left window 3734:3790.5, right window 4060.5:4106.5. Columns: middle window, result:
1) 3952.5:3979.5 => 0.35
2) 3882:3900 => 0.12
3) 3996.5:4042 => -0.11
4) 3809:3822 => -0.07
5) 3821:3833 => 0.15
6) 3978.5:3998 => -0.06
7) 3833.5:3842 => 0.43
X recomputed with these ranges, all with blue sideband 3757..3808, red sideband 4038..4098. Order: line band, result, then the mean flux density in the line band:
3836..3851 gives 0.172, 5.51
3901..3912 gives 0.060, 6.56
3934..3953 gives 0.434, 4.85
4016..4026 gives -0.082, 8.42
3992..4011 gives -0.060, 8.09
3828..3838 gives 0.410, 4.37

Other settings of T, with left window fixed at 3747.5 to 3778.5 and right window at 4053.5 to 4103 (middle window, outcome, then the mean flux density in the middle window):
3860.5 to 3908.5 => 1.31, 6.25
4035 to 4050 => -0.44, 8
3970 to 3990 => 3.55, 5.97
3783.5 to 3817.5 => -2.60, 6.16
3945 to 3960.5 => 0.88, 6.62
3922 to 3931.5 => 1.89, 5.43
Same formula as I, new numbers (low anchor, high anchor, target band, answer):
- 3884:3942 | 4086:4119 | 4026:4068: -4.4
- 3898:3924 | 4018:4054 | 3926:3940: 7.2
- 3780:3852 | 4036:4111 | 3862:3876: -0.7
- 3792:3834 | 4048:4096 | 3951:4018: 5.4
